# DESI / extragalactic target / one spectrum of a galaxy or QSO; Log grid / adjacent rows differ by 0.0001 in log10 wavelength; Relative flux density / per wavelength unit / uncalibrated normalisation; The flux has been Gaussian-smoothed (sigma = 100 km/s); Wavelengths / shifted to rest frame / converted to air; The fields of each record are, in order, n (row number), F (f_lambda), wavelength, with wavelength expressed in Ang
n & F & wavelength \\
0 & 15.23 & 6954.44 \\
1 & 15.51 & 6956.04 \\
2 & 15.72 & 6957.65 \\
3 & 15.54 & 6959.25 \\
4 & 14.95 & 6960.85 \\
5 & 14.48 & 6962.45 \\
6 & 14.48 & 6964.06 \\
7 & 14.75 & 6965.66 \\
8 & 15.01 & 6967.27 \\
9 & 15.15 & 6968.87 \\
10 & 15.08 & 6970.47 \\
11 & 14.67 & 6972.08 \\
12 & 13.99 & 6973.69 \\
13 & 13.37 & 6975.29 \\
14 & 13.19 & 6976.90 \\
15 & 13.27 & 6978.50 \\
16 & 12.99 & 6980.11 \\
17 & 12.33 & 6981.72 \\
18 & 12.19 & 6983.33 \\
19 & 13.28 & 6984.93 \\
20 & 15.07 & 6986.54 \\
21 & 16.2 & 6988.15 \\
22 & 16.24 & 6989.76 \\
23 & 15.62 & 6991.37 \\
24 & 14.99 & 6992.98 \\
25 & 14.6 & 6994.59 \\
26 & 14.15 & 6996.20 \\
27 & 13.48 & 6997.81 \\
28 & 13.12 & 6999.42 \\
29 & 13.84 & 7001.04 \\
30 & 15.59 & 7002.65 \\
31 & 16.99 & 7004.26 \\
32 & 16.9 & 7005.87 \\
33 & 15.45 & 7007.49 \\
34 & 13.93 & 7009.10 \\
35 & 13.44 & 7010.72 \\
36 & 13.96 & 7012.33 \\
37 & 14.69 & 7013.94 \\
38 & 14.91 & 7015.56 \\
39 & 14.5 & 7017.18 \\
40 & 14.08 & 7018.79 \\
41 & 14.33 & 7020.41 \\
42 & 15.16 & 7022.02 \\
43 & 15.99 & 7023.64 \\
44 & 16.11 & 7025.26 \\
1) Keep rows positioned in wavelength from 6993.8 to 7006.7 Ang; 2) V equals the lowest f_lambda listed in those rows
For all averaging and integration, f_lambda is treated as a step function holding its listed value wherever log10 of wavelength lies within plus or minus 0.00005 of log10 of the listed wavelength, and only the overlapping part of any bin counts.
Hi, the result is 13.12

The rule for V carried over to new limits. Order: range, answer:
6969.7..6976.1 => 13.37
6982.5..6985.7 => 12.19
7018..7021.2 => 14.08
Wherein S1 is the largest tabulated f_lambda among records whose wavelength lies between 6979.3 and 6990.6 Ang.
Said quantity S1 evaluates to 16.24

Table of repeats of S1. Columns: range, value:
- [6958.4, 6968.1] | 15.54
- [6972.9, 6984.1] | 13.99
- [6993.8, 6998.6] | 14.6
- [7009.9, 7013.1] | 13.96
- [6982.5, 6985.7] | 13.28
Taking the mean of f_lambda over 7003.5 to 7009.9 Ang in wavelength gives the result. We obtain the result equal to 15.8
